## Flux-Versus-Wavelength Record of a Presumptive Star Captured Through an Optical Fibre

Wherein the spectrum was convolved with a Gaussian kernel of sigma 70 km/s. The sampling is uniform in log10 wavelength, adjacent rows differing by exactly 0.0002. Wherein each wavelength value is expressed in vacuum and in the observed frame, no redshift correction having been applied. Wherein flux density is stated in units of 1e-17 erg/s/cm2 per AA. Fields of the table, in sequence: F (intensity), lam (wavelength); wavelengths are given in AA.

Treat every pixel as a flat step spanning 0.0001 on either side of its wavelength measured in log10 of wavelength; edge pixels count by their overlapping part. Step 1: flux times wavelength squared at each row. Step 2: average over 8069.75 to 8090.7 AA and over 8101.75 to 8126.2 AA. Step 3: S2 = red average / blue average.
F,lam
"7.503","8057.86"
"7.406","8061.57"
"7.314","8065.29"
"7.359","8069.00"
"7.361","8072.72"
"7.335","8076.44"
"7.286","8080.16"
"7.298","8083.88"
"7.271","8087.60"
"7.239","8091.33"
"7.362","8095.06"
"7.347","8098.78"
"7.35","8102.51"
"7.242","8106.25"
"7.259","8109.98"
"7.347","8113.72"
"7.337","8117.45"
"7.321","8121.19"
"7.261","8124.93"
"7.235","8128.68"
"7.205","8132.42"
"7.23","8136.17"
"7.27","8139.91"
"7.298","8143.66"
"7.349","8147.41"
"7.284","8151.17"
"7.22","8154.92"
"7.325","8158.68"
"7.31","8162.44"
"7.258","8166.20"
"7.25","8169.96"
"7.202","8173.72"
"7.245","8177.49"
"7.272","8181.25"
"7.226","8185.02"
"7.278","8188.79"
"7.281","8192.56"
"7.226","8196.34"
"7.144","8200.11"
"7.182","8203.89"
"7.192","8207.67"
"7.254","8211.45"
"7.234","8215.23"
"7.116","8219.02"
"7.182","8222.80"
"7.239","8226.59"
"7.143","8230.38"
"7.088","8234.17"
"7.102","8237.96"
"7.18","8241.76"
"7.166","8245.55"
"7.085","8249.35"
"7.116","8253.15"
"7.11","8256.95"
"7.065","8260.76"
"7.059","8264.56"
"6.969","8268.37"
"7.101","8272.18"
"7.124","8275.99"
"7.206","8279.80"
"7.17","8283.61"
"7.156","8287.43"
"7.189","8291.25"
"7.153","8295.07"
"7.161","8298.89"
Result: 1.01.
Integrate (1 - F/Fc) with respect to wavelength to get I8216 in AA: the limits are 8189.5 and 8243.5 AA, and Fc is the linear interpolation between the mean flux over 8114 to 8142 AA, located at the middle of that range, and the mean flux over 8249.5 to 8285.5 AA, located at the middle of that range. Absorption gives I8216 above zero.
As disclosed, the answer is -0.2 AA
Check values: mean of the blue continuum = 7.27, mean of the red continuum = 7.1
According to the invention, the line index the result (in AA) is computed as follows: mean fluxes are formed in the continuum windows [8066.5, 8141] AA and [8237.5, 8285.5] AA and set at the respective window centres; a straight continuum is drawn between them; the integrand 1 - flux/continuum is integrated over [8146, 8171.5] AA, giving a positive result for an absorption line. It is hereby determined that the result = -0.2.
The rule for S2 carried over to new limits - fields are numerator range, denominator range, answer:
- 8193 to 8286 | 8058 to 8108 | 1.01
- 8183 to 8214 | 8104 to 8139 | 1.01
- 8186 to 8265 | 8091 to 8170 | 1.01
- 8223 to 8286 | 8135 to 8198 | 1.00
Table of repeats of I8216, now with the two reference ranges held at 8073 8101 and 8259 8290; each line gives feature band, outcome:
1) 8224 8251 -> 0.0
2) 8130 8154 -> -0.1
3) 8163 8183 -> -0.1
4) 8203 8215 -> -0.1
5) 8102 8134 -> 0.0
